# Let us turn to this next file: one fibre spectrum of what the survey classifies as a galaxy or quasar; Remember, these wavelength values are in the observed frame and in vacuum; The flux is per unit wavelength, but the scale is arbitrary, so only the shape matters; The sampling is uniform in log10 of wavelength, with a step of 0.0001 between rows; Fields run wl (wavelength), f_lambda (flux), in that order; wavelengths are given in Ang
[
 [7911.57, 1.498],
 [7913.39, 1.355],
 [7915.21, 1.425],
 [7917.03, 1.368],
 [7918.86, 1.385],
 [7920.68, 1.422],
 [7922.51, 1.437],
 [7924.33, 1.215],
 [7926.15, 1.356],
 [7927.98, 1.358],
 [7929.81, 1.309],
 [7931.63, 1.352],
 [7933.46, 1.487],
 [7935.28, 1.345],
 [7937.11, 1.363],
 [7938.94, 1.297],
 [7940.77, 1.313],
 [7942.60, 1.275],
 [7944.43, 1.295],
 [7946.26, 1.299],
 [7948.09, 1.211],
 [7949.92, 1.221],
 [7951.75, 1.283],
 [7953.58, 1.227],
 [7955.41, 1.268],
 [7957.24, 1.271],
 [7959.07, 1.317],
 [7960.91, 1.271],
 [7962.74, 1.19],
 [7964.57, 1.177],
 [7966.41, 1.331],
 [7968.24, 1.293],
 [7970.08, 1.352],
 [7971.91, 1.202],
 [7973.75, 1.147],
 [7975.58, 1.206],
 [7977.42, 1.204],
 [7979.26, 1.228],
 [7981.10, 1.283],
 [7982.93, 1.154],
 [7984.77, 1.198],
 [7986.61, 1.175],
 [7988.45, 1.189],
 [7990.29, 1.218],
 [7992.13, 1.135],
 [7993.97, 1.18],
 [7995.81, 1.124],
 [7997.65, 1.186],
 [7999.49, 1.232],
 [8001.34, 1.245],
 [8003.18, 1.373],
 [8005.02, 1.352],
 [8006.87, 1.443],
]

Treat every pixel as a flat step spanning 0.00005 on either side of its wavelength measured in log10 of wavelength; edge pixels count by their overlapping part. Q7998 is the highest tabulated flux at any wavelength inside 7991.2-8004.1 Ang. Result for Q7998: 1.373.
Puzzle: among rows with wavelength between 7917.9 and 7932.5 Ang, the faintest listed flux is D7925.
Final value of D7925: 1.215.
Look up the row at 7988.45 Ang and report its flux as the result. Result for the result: 1.189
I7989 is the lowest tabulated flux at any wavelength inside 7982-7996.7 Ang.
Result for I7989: 1.124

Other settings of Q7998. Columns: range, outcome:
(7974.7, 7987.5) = 1.283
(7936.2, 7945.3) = 1.363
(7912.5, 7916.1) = 1.425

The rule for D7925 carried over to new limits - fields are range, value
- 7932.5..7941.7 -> 1.297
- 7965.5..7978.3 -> 1.147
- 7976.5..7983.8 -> 1.154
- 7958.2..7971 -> 1.177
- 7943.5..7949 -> 1.211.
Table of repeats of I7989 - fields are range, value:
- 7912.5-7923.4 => 1.355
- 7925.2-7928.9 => 1.356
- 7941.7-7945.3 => 1.275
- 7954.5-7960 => 1.268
